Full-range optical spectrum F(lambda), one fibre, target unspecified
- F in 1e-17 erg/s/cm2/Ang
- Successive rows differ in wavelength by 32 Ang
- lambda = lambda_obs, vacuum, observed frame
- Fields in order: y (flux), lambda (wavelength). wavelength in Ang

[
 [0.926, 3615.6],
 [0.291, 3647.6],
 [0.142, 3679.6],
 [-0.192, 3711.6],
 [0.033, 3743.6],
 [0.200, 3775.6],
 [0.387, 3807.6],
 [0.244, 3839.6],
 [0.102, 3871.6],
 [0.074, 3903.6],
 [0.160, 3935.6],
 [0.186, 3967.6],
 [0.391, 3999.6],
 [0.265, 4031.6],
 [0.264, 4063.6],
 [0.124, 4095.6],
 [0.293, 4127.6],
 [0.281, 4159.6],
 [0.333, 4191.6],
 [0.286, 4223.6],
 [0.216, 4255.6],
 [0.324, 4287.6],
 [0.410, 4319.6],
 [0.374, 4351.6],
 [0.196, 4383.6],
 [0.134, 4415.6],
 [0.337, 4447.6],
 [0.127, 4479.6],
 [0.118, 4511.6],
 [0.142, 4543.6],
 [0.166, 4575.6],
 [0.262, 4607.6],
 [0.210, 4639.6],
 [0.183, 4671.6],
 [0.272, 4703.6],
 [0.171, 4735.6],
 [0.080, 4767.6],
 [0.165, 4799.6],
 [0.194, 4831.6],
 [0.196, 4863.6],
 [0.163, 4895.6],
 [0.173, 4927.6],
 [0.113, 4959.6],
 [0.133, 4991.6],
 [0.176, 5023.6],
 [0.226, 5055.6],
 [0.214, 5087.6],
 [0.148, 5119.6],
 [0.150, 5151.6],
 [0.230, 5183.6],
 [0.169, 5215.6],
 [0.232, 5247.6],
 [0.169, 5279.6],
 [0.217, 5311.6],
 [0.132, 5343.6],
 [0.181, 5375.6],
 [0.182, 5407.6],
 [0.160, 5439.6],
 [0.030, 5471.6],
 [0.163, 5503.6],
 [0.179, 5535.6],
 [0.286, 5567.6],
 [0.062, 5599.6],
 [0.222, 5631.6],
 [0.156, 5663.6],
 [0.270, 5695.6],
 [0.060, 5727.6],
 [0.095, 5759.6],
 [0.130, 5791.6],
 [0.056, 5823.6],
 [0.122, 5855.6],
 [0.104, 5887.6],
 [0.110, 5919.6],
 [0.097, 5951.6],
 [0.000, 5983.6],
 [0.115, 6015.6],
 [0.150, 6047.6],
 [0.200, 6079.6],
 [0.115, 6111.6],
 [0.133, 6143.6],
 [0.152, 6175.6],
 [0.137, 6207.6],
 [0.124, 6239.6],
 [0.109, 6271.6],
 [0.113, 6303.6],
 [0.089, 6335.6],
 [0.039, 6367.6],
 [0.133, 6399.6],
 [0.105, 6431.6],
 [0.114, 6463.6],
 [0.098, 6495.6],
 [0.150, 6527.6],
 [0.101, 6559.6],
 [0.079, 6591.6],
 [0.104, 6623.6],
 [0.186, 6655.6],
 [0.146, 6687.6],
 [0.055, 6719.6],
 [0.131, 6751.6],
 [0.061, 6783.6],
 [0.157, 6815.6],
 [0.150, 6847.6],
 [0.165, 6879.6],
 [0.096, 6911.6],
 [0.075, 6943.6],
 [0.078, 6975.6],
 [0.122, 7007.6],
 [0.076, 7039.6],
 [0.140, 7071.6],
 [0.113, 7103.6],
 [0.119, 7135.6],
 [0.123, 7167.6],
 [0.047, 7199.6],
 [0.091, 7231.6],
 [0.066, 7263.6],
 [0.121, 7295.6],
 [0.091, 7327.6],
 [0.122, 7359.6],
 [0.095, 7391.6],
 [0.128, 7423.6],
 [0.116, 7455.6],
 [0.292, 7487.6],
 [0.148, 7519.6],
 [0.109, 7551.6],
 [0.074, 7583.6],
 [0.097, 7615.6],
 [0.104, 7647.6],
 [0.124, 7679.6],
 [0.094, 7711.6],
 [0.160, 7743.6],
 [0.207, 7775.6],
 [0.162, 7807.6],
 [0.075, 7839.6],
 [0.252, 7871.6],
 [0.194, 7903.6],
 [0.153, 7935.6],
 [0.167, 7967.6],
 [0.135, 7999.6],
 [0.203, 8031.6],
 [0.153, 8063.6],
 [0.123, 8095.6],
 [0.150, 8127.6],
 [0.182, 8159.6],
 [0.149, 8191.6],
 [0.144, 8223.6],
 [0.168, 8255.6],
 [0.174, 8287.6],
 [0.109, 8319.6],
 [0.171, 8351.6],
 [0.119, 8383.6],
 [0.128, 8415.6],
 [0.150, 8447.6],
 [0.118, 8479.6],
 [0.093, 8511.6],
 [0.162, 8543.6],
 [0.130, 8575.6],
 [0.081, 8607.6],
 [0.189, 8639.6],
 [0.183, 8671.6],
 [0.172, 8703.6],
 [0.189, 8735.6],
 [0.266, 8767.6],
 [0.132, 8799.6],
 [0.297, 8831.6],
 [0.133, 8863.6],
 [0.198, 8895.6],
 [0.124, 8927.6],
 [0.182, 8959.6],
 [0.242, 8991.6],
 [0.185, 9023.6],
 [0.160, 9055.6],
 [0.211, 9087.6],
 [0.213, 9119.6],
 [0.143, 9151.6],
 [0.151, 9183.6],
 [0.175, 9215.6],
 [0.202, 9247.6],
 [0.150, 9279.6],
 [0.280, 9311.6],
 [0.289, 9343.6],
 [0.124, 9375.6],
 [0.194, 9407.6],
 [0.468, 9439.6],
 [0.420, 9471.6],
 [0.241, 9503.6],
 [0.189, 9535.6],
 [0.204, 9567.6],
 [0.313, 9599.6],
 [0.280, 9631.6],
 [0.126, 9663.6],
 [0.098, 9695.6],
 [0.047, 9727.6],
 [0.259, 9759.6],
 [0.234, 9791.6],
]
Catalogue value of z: 1.01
